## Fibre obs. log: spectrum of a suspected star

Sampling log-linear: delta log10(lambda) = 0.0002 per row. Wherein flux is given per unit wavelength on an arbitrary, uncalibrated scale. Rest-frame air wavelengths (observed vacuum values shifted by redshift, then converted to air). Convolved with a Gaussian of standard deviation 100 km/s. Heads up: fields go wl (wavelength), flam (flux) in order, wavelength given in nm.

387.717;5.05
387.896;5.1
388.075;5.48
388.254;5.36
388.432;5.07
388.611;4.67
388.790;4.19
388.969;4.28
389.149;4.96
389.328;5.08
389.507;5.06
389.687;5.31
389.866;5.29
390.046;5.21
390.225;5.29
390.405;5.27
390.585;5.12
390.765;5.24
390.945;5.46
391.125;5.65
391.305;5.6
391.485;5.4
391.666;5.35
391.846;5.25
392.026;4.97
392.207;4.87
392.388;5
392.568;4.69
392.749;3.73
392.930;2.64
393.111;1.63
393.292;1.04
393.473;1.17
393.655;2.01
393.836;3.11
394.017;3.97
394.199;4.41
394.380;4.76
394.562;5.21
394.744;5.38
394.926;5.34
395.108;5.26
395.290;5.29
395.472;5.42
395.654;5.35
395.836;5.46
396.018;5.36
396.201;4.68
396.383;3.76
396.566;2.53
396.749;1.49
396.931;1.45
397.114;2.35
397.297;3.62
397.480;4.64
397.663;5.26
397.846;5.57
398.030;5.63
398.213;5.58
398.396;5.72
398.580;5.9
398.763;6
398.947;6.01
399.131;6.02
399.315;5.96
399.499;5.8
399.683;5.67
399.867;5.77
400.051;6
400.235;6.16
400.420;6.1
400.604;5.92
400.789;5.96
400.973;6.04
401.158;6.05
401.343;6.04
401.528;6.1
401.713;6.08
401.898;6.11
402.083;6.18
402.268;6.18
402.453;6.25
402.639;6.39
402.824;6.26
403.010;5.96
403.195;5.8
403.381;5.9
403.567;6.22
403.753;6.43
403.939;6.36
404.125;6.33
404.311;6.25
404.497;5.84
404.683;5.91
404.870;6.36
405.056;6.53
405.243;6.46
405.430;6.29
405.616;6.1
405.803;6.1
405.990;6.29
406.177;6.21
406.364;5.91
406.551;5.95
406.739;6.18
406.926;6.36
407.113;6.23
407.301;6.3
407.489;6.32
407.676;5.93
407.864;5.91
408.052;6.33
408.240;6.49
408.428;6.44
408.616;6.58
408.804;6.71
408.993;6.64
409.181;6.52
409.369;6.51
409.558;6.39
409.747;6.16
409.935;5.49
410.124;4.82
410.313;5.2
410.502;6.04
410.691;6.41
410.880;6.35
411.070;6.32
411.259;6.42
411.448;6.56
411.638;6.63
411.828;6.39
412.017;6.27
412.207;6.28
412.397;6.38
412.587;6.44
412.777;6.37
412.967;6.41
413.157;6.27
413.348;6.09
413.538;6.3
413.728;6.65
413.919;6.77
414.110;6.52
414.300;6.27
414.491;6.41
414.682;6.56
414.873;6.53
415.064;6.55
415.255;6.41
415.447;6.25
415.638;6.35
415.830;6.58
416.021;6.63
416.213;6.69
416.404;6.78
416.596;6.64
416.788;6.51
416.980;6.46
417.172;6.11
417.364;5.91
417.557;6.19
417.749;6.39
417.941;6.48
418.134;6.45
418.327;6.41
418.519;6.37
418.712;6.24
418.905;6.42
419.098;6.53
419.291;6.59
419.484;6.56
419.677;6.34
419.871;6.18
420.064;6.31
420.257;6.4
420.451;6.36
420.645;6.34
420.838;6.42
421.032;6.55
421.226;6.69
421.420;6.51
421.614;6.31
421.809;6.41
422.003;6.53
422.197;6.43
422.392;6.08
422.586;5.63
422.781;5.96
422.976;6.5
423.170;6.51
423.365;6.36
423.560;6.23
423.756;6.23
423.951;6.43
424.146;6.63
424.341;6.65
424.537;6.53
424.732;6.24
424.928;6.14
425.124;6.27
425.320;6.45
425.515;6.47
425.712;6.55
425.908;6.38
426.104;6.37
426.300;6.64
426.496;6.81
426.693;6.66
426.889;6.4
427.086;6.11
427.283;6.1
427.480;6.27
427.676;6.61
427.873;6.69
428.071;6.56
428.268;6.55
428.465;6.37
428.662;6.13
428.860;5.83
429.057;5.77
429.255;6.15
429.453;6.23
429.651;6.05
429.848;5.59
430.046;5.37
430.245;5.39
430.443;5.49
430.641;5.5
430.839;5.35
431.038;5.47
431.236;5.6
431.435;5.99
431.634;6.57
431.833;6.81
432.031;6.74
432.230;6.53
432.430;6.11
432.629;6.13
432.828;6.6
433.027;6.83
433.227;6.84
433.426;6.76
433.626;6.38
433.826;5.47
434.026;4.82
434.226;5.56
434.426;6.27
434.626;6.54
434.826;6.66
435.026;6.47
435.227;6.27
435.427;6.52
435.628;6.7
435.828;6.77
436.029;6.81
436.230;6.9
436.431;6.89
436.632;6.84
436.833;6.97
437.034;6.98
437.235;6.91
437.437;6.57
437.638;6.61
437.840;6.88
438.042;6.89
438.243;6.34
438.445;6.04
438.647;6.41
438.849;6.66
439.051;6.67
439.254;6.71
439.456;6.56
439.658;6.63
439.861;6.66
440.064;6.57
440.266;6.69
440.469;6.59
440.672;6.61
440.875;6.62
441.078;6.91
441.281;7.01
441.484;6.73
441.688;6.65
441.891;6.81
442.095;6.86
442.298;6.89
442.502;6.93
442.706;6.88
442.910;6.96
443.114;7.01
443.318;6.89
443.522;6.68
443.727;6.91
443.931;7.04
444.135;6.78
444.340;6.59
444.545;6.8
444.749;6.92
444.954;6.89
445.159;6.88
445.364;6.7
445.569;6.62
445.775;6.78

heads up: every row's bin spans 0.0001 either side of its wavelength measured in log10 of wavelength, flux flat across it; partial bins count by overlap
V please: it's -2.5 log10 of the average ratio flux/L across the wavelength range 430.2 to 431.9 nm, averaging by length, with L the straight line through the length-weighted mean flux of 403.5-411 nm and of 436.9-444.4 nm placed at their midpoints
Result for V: 0.14 mag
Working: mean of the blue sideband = 6.2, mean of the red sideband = 6.74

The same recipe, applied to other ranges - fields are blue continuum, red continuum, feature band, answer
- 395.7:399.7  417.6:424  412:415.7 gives -0.09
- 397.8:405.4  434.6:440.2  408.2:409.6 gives -0.06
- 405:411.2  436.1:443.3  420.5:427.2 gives 0.01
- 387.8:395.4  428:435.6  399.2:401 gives -0.20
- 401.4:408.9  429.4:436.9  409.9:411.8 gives 0.03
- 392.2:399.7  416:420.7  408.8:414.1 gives -0.09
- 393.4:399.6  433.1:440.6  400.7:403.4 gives -0.25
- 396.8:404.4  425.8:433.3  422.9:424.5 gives -0.06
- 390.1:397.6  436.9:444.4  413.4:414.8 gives -0.21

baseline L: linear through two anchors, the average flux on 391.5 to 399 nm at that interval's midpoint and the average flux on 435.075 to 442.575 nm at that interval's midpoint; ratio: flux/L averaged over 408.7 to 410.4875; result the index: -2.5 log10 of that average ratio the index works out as -0.19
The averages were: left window 4.32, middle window 6.05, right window 6.7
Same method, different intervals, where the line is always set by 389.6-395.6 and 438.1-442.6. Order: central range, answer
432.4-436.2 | 0.01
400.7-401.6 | -0.22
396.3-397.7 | 0.48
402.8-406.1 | -0.22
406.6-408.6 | -0.20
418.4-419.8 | -0.13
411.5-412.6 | -0.18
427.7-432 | 0.03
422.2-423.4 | -0.05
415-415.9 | -0.16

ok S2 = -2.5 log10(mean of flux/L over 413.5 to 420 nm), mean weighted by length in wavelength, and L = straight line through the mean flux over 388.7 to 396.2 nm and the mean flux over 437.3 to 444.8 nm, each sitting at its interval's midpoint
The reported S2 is -0.139 mag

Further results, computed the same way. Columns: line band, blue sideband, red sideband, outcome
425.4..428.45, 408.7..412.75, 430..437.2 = -0.03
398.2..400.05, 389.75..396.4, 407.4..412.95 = -0.14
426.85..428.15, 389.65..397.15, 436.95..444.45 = -0.06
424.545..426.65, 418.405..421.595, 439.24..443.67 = 0.01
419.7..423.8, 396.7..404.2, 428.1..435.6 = -0.07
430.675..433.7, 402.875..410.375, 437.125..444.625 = 0.05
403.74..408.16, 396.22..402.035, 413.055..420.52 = -0.10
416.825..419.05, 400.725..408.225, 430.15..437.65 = -0.01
